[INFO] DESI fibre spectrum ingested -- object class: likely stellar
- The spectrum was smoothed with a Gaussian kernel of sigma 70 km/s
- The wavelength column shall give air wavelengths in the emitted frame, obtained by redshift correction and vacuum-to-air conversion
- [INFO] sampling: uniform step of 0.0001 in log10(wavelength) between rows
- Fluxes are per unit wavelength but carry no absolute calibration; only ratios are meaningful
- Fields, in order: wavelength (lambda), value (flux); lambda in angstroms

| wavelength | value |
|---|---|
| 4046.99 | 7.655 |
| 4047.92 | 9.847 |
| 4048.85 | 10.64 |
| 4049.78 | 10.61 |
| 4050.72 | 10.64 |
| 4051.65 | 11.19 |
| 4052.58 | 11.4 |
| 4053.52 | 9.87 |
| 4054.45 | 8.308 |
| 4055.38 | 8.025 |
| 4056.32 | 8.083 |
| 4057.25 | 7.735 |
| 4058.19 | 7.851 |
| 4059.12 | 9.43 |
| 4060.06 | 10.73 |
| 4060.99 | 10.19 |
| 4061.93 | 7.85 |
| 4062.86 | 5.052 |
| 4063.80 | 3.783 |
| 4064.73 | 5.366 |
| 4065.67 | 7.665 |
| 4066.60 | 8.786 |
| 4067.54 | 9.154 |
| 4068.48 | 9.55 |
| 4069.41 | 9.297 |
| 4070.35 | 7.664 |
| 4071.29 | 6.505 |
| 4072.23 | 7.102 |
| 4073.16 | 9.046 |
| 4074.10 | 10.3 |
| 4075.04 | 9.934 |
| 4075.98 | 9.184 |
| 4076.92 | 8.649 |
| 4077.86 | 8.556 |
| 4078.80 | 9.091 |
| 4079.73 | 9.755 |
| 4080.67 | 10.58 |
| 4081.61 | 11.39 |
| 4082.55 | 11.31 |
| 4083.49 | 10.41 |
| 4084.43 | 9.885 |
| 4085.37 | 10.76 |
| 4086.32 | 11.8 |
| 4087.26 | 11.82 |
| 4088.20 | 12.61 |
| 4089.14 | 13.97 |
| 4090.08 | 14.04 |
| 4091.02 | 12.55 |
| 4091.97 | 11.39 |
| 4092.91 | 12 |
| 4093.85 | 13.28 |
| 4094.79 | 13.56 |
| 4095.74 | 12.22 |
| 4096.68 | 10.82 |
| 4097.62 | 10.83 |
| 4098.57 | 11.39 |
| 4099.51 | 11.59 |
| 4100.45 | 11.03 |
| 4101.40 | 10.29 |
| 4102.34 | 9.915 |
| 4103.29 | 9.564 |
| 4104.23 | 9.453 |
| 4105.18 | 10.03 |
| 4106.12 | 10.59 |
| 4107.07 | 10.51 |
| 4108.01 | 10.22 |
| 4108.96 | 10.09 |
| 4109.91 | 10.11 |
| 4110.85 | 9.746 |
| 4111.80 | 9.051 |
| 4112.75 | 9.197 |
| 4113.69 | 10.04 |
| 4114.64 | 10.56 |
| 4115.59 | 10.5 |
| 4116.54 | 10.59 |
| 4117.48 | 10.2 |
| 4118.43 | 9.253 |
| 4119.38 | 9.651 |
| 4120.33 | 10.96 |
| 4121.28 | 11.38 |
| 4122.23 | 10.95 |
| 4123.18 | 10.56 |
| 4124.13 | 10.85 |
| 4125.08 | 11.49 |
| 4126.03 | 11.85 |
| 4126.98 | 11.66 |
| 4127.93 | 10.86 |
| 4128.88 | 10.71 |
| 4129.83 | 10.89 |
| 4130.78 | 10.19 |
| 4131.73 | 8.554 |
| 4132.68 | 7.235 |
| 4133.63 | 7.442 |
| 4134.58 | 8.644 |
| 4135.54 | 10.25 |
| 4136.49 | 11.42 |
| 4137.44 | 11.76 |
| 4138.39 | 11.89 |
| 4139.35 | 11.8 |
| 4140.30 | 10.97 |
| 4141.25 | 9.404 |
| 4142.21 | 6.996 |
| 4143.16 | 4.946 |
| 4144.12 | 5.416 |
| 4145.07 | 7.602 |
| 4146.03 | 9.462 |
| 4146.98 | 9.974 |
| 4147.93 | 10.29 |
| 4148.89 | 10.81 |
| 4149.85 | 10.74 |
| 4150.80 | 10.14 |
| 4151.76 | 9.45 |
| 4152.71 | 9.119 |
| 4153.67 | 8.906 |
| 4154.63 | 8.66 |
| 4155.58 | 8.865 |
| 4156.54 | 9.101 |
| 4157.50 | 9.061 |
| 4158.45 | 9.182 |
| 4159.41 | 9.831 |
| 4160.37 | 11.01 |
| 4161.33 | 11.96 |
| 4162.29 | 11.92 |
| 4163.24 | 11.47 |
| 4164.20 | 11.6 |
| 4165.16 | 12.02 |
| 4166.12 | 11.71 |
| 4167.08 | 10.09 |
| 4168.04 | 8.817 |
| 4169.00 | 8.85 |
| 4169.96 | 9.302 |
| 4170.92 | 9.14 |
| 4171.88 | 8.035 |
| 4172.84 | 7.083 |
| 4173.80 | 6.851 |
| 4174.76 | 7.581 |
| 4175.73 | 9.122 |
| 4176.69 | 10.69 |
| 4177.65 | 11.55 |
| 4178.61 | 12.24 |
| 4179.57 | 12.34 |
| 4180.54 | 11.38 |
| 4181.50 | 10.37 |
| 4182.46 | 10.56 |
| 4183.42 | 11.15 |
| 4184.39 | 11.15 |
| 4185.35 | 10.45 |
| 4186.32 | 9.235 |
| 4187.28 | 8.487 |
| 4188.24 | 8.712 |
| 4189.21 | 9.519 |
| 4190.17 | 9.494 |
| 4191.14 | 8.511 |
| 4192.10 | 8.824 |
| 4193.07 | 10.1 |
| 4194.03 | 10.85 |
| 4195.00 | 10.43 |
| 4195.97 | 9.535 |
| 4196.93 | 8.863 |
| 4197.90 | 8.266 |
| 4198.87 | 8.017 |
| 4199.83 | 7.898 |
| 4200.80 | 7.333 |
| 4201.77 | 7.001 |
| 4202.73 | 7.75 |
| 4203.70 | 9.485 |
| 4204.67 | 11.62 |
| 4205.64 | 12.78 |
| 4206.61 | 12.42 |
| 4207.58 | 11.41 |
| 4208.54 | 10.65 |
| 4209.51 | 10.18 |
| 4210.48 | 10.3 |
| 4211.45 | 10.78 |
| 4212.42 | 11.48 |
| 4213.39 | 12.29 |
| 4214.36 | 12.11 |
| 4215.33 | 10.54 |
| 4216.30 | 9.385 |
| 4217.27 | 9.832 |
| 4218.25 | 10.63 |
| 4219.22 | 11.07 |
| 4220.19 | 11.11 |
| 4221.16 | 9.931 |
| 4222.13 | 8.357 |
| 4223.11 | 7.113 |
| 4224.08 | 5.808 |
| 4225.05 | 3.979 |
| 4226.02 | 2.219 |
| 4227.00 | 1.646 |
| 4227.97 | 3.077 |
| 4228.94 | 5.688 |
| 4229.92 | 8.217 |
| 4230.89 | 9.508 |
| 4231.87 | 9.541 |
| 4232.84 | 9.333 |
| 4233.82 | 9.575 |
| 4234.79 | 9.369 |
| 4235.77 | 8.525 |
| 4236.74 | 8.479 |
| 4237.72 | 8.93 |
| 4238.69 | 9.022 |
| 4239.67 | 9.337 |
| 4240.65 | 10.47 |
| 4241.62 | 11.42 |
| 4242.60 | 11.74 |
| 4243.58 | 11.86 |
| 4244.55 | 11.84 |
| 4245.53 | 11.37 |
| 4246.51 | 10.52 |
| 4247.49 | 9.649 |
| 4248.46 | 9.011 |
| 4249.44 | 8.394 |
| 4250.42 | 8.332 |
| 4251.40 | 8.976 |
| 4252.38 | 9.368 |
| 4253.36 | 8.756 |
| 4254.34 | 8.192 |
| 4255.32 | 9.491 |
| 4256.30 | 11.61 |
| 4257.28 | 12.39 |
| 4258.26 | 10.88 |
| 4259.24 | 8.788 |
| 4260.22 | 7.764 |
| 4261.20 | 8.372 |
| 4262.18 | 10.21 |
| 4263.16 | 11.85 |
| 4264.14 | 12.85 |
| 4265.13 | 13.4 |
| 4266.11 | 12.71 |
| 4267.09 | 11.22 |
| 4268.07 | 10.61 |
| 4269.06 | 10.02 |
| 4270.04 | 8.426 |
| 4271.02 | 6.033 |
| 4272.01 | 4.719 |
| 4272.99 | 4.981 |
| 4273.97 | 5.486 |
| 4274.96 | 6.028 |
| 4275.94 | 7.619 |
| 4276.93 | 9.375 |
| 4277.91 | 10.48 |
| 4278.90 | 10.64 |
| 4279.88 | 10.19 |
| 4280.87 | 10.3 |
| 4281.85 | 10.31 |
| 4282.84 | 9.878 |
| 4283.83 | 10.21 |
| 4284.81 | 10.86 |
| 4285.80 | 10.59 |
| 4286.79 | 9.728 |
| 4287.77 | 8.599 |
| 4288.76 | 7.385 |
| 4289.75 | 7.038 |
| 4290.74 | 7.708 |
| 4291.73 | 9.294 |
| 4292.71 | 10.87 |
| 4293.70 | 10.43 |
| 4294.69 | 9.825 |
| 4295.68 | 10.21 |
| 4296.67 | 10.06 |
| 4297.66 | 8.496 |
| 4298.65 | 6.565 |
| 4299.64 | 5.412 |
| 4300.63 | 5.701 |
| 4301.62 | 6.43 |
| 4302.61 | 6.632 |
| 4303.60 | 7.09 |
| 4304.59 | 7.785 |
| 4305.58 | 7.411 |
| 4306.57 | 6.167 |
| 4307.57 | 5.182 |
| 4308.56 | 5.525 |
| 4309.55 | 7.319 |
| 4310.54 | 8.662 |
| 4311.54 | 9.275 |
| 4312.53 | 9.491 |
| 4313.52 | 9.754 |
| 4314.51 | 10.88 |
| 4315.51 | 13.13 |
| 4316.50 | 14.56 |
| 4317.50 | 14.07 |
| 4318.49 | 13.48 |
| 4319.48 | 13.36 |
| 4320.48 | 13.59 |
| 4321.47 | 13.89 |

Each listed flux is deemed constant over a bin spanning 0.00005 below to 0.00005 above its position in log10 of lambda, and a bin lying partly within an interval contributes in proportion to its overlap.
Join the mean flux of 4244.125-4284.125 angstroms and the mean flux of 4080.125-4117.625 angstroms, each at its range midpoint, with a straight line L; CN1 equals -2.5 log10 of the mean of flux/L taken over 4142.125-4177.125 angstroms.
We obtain 0.12 mag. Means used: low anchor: 11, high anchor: 9.53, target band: 9.37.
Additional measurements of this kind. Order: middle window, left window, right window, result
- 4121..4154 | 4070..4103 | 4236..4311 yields 0.05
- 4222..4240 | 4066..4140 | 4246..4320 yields 0.31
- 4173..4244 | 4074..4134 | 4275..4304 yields 0.03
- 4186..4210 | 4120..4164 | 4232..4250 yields 0.05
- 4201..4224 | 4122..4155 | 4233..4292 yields -0.07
